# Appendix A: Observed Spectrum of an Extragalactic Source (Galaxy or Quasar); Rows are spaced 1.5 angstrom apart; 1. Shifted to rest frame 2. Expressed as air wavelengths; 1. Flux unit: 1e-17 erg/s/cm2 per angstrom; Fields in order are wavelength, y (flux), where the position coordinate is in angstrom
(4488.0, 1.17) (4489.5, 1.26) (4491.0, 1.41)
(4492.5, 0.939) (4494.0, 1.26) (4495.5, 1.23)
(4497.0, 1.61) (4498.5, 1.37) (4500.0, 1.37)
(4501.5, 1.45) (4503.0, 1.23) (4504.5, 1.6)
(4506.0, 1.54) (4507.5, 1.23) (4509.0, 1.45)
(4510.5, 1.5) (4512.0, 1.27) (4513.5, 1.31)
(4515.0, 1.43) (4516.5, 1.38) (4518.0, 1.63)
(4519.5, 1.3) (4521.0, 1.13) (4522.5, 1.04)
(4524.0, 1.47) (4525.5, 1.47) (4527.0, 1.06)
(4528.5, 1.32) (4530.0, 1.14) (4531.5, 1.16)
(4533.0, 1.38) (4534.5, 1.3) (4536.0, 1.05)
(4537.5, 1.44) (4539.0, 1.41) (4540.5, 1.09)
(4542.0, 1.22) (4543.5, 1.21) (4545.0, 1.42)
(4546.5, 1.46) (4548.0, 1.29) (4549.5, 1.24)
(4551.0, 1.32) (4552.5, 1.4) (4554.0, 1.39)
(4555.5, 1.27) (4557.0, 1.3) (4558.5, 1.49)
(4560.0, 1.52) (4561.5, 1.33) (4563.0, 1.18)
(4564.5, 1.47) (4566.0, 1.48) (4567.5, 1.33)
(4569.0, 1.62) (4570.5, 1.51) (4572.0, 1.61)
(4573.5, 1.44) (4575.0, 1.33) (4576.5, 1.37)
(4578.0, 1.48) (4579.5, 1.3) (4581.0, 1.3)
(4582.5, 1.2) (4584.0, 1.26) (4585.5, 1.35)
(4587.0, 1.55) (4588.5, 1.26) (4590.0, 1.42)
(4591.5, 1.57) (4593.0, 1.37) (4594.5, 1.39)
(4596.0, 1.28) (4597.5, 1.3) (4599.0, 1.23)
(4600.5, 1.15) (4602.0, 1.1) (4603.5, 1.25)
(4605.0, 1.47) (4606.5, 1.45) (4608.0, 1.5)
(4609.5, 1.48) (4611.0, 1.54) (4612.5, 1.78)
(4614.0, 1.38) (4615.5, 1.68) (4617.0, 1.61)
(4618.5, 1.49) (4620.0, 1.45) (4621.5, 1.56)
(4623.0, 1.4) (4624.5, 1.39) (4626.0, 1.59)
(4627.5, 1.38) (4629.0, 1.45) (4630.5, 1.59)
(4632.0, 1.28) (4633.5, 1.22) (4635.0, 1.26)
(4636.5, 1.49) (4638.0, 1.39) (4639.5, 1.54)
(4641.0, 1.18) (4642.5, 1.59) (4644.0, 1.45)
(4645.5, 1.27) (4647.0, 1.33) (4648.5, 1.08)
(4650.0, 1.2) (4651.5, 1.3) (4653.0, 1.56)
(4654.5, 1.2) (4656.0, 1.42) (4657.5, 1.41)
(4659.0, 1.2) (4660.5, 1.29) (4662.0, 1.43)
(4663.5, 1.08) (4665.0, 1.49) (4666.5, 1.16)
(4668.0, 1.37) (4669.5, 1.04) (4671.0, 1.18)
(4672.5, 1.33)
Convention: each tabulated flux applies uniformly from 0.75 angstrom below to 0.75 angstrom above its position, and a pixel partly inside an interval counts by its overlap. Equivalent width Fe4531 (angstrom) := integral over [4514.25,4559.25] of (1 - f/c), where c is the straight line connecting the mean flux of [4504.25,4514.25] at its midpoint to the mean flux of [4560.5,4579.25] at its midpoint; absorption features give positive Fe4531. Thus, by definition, 3.4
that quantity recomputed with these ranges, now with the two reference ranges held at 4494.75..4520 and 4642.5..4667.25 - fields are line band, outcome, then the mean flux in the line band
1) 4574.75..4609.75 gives 0.2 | 1.35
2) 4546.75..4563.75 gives 0.4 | 1.34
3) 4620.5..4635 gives -1.0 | 1.42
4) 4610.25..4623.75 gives -2.1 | 1.54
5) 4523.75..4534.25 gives 0.9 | 1.28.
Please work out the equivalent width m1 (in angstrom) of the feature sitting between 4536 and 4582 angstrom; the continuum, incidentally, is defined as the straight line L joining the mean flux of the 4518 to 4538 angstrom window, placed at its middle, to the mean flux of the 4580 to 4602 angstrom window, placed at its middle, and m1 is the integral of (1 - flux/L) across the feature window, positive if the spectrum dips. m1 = -2.7 angstrom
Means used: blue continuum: 1.26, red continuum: 1.32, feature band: 1.37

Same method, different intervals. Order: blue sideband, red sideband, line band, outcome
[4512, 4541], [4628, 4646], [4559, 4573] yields -1.3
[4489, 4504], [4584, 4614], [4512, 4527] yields 0.0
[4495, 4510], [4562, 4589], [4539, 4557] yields 1.2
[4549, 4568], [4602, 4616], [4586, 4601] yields 0.9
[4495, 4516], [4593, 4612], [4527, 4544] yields 1.8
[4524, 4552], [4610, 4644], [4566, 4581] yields -0.9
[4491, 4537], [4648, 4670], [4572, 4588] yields -0.8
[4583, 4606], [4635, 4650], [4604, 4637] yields -3.2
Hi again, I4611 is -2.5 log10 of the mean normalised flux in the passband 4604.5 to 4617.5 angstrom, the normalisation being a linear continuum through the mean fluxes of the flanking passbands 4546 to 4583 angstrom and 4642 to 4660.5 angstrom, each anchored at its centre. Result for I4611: -0.14 mag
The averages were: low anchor 1.39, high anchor 1.33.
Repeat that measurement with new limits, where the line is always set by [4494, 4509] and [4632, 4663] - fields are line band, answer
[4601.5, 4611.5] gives -0.04 mag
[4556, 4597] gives -0.02 mag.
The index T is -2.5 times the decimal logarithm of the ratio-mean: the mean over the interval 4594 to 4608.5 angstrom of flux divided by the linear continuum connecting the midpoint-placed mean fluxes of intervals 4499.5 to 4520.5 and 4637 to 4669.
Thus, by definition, 0.04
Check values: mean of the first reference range 1.4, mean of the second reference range 1.33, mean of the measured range 1.31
